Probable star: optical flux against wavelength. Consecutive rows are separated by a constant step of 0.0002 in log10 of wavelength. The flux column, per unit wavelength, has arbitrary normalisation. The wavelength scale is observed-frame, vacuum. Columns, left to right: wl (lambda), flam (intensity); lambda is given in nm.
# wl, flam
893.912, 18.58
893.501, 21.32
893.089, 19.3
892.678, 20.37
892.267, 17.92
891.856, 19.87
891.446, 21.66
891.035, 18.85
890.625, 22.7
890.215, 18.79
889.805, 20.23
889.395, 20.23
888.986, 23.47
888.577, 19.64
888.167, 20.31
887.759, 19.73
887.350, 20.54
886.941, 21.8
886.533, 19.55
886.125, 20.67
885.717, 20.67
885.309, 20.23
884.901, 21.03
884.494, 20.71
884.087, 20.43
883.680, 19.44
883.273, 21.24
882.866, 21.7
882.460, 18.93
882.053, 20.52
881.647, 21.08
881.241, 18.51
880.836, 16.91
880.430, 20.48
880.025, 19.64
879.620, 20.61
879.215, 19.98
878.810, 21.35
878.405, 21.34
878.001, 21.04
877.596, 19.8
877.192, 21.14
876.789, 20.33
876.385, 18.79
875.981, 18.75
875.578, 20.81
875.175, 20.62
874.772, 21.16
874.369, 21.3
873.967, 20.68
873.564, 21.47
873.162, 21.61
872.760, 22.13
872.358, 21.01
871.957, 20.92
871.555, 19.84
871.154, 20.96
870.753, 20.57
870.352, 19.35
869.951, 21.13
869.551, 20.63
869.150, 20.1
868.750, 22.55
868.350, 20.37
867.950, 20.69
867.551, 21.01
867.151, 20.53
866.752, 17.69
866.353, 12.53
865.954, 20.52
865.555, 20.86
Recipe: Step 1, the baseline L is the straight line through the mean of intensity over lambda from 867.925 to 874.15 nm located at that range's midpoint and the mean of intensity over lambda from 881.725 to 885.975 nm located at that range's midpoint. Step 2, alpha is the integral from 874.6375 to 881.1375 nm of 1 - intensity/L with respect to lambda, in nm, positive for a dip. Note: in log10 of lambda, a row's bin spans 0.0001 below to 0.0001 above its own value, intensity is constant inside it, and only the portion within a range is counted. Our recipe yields 0.17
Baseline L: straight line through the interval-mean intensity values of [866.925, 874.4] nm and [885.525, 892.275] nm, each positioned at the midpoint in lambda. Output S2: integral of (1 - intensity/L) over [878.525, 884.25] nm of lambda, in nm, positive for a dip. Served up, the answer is 0.15 nm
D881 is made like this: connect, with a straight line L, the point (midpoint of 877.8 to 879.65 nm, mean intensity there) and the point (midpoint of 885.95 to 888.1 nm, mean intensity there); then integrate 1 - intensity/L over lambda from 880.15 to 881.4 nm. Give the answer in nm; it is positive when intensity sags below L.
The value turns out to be 0.13 nm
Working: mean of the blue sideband 20.9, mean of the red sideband 20.5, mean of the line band 18.7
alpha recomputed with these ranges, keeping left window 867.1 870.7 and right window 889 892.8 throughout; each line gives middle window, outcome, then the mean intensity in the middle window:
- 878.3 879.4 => -0.020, 20.9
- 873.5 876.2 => -0.007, 20.6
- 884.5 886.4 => -0.025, 20.6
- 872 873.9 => -0.076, 21.4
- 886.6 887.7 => -0.025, 20.8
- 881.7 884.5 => -0.005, 20.4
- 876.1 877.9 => 0.045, 20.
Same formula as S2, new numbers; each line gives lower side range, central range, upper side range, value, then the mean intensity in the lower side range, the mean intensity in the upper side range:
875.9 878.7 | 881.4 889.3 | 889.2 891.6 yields -0.10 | 20.3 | 20.4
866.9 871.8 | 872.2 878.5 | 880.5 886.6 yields -0.10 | 20.6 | 20.1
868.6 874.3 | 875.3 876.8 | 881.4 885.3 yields 0.08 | 20.9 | 20.5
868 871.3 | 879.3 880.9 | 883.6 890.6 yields 0.07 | 20.7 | 20.5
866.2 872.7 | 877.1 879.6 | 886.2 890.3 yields -0.06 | 20.1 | 20.5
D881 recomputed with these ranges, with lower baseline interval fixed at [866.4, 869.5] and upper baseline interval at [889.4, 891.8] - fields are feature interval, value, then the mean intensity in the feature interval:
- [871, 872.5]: -0.04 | 20.7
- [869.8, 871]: -0.02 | 20.3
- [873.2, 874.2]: -0.05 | 21.2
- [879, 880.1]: 0.00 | 20.1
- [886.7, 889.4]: -0.07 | 20.8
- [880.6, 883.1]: 0.08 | 19.6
